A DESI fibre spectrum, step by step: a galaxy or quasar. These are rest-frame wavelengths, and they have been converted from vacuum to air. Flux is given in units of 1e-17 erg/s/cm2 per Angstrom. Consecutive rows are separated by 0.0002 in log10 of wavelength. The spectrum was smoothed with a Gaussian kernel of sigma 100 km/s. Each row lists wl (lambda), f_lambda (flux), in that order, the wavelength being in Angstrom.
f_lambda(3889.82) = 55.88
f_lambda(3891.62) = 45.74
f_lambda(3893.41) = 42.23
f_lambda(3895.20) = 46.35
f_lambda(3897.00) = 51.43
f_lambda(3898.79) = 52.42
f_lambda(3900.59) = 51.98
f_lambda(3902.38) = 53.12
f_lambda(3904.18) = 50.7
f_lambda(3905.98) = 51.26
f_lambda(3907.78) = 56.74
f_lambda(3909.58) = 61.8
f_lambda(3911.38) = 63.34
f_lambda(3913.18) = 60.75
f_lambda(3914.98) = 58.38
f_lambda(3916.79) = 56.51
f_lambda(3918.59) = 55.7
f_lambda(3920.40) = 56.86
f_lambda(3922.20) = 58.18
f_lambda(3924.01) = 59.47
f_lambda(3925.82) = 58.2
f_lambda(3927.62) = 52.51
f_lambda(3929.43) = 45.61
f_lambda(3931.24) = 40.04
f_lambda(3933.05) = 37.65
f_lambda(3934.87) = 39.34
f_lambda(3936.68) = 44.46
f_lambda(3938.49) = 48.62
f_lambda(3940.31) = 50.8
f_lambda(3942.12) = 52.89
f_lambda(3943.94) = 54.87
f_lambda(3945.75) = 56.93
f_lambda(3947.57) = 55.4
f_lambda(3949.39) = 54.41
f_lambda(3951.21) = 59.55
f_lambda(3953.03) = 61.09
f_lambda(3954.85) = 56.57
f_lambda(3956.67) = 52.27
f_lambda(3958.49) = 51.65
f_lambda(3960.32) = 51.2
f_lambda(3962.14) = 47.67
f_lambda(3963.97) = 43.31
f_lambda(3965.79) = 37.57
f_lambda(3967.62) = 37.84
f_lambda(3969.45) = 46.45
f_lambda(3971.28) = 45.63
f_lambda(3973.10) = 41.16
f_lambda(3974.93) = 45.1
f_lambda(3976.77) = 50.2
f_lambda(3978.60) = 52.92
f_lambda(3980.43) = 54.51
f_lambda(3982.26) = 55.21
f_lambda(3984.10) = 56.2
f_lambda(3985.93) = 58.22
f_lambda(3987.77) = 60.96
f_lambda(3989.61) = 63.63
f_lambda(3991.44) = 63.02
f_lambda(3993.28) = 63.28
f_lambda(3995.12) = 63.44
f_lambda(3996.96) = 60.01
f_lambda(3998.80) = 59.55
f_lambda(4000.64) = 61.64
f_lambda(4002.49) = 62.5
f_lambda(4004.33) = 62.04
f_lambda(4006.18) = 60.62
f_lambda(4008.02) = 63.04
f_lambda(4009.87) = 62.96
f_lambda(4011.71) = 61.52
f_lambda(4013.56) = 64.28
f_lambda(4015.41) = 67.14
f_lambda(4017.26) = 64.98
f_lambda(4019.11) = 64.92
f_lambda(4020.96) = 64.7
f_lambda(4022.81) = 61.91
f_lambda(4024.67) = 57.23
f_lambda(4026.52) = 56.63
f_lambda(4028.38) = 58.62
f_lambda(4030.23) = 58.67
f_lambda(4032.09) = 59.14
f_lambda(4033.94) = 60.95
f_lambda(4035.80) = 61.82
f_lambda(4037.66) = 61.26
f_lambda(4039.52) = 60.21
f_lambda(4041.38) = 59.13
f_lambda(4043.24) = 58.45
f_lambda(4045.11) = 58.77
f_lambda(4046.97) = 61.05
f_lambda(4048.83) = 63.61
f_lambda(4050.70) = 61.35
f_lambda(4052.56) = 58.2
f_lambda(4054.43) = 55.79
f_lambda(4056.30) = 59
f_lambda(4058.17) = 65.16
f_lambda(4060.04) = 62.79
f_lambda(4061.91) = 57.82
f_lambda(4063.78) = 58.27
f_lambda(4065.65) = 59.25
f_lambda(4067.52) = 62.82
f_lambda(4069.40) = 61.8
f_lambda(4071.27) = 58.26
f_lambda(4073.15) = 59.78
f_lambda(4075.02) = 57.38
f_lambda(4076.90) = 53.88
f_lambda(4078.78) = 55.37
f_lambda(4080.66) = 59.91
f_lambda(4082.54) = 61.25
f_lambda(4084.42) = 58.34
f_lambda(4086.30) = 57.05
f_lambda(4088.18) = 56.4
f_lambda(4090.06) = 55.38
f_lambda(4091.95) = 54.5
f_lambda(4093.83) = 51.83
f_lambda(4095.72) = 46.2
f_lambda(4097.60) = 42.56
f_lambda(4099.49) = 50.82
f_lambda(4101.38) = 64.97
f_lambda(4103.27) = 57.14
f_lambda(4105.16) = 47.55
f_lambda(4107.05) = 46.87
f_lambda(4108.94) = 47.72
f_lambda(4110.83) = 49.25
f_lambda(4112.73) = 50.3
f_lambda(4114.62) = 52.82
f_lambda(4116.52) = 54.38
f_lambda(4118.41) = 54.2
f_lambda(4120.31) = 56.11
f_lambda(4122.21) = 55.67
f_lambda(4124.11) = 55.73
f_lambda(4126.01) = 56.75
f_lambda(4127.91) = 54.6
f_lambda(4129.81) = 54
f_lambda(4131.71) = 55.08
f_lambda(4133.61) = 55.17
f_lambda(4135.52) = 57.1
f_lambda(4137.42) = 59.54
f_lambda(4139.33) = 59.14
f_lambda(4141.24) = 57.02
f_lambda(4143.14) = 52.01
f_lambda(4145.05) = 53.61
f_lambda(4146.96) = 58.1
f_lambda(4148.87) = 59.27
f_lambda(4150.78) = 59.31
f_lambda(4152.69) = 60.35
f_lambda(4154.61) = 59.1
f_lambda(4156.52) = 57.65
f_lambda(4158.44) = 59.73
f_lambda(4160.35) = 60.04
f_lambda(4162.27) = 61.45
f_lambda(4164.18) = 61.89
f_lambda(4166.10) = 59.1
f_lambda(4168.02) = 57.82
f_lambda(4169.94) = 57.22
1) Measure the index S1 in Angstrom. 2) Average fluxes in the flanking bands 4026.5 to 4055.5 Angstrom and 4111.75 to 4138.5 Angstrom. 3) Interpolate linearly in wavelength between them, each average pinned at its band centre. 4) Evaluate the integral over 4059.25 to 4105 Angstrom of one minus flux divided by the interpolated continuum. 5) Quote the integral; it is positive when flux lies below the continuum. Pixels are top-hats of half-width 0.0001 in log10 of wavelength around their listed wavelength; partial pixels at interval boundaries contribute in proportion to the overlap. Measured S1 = 0.7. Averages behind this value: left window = 59.7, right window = 55.1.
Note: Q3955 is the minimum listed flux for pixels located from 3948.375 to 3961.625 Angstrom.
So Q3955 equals 51.2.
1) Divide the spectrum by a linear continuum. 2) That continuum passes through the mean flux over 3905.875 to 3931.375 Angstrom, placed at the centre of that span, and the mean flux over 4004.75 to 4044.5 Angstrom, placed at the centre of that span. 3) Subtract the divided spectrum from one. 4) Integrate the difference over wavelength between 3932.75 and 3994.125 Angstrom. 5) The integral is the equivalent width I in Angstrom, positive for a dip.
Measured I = 7.2 Angstrom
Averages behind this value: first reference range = 56.3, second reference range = 61.3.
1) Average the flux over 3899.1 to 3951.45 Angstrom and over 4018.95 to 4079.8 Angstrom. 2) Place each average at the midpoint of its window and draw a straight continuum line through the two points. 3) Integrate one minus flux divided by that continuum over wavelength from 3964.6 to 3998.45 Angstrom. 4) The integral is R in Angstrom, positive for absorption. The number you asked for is 1.88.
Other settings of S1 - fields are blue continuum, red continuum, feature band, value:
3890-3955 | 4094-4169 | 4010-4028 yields -2.8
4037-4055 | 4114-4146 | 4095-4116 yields 2.2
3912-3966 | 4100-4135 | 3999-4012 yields -2.3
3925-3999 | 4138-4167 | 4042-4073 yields -2.8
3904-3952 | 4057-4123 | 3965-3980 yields 2.5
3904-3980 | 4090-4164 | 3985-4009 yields -4.2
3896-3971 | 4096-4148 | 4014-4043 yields -4.5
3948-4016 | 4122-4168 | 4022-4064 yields -2.6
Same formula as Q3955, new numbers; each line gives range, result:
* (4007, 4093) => 53.88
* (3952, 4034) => 37.57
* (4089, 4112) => 42.56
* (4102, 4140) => 46.87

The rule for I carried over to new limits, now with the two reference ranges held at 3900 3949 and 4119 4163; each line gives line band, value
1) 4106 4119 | 1.4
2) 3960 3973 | 2.4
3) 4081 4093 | -0.2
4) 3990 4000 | -1.4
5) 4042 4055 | -1.0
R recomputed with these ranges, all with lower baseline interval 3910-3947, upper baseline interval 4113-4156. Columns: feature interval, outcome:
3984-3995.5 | -1.7 Angstrom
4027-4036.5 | -0.9 Angstrom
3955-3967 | 1.3 Angstrom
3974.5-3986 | 0.1 Angstrom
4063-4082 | -1.2 Angstrom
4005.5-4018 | -2.2 Angstrom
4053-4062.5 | -0.9 Angstrom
